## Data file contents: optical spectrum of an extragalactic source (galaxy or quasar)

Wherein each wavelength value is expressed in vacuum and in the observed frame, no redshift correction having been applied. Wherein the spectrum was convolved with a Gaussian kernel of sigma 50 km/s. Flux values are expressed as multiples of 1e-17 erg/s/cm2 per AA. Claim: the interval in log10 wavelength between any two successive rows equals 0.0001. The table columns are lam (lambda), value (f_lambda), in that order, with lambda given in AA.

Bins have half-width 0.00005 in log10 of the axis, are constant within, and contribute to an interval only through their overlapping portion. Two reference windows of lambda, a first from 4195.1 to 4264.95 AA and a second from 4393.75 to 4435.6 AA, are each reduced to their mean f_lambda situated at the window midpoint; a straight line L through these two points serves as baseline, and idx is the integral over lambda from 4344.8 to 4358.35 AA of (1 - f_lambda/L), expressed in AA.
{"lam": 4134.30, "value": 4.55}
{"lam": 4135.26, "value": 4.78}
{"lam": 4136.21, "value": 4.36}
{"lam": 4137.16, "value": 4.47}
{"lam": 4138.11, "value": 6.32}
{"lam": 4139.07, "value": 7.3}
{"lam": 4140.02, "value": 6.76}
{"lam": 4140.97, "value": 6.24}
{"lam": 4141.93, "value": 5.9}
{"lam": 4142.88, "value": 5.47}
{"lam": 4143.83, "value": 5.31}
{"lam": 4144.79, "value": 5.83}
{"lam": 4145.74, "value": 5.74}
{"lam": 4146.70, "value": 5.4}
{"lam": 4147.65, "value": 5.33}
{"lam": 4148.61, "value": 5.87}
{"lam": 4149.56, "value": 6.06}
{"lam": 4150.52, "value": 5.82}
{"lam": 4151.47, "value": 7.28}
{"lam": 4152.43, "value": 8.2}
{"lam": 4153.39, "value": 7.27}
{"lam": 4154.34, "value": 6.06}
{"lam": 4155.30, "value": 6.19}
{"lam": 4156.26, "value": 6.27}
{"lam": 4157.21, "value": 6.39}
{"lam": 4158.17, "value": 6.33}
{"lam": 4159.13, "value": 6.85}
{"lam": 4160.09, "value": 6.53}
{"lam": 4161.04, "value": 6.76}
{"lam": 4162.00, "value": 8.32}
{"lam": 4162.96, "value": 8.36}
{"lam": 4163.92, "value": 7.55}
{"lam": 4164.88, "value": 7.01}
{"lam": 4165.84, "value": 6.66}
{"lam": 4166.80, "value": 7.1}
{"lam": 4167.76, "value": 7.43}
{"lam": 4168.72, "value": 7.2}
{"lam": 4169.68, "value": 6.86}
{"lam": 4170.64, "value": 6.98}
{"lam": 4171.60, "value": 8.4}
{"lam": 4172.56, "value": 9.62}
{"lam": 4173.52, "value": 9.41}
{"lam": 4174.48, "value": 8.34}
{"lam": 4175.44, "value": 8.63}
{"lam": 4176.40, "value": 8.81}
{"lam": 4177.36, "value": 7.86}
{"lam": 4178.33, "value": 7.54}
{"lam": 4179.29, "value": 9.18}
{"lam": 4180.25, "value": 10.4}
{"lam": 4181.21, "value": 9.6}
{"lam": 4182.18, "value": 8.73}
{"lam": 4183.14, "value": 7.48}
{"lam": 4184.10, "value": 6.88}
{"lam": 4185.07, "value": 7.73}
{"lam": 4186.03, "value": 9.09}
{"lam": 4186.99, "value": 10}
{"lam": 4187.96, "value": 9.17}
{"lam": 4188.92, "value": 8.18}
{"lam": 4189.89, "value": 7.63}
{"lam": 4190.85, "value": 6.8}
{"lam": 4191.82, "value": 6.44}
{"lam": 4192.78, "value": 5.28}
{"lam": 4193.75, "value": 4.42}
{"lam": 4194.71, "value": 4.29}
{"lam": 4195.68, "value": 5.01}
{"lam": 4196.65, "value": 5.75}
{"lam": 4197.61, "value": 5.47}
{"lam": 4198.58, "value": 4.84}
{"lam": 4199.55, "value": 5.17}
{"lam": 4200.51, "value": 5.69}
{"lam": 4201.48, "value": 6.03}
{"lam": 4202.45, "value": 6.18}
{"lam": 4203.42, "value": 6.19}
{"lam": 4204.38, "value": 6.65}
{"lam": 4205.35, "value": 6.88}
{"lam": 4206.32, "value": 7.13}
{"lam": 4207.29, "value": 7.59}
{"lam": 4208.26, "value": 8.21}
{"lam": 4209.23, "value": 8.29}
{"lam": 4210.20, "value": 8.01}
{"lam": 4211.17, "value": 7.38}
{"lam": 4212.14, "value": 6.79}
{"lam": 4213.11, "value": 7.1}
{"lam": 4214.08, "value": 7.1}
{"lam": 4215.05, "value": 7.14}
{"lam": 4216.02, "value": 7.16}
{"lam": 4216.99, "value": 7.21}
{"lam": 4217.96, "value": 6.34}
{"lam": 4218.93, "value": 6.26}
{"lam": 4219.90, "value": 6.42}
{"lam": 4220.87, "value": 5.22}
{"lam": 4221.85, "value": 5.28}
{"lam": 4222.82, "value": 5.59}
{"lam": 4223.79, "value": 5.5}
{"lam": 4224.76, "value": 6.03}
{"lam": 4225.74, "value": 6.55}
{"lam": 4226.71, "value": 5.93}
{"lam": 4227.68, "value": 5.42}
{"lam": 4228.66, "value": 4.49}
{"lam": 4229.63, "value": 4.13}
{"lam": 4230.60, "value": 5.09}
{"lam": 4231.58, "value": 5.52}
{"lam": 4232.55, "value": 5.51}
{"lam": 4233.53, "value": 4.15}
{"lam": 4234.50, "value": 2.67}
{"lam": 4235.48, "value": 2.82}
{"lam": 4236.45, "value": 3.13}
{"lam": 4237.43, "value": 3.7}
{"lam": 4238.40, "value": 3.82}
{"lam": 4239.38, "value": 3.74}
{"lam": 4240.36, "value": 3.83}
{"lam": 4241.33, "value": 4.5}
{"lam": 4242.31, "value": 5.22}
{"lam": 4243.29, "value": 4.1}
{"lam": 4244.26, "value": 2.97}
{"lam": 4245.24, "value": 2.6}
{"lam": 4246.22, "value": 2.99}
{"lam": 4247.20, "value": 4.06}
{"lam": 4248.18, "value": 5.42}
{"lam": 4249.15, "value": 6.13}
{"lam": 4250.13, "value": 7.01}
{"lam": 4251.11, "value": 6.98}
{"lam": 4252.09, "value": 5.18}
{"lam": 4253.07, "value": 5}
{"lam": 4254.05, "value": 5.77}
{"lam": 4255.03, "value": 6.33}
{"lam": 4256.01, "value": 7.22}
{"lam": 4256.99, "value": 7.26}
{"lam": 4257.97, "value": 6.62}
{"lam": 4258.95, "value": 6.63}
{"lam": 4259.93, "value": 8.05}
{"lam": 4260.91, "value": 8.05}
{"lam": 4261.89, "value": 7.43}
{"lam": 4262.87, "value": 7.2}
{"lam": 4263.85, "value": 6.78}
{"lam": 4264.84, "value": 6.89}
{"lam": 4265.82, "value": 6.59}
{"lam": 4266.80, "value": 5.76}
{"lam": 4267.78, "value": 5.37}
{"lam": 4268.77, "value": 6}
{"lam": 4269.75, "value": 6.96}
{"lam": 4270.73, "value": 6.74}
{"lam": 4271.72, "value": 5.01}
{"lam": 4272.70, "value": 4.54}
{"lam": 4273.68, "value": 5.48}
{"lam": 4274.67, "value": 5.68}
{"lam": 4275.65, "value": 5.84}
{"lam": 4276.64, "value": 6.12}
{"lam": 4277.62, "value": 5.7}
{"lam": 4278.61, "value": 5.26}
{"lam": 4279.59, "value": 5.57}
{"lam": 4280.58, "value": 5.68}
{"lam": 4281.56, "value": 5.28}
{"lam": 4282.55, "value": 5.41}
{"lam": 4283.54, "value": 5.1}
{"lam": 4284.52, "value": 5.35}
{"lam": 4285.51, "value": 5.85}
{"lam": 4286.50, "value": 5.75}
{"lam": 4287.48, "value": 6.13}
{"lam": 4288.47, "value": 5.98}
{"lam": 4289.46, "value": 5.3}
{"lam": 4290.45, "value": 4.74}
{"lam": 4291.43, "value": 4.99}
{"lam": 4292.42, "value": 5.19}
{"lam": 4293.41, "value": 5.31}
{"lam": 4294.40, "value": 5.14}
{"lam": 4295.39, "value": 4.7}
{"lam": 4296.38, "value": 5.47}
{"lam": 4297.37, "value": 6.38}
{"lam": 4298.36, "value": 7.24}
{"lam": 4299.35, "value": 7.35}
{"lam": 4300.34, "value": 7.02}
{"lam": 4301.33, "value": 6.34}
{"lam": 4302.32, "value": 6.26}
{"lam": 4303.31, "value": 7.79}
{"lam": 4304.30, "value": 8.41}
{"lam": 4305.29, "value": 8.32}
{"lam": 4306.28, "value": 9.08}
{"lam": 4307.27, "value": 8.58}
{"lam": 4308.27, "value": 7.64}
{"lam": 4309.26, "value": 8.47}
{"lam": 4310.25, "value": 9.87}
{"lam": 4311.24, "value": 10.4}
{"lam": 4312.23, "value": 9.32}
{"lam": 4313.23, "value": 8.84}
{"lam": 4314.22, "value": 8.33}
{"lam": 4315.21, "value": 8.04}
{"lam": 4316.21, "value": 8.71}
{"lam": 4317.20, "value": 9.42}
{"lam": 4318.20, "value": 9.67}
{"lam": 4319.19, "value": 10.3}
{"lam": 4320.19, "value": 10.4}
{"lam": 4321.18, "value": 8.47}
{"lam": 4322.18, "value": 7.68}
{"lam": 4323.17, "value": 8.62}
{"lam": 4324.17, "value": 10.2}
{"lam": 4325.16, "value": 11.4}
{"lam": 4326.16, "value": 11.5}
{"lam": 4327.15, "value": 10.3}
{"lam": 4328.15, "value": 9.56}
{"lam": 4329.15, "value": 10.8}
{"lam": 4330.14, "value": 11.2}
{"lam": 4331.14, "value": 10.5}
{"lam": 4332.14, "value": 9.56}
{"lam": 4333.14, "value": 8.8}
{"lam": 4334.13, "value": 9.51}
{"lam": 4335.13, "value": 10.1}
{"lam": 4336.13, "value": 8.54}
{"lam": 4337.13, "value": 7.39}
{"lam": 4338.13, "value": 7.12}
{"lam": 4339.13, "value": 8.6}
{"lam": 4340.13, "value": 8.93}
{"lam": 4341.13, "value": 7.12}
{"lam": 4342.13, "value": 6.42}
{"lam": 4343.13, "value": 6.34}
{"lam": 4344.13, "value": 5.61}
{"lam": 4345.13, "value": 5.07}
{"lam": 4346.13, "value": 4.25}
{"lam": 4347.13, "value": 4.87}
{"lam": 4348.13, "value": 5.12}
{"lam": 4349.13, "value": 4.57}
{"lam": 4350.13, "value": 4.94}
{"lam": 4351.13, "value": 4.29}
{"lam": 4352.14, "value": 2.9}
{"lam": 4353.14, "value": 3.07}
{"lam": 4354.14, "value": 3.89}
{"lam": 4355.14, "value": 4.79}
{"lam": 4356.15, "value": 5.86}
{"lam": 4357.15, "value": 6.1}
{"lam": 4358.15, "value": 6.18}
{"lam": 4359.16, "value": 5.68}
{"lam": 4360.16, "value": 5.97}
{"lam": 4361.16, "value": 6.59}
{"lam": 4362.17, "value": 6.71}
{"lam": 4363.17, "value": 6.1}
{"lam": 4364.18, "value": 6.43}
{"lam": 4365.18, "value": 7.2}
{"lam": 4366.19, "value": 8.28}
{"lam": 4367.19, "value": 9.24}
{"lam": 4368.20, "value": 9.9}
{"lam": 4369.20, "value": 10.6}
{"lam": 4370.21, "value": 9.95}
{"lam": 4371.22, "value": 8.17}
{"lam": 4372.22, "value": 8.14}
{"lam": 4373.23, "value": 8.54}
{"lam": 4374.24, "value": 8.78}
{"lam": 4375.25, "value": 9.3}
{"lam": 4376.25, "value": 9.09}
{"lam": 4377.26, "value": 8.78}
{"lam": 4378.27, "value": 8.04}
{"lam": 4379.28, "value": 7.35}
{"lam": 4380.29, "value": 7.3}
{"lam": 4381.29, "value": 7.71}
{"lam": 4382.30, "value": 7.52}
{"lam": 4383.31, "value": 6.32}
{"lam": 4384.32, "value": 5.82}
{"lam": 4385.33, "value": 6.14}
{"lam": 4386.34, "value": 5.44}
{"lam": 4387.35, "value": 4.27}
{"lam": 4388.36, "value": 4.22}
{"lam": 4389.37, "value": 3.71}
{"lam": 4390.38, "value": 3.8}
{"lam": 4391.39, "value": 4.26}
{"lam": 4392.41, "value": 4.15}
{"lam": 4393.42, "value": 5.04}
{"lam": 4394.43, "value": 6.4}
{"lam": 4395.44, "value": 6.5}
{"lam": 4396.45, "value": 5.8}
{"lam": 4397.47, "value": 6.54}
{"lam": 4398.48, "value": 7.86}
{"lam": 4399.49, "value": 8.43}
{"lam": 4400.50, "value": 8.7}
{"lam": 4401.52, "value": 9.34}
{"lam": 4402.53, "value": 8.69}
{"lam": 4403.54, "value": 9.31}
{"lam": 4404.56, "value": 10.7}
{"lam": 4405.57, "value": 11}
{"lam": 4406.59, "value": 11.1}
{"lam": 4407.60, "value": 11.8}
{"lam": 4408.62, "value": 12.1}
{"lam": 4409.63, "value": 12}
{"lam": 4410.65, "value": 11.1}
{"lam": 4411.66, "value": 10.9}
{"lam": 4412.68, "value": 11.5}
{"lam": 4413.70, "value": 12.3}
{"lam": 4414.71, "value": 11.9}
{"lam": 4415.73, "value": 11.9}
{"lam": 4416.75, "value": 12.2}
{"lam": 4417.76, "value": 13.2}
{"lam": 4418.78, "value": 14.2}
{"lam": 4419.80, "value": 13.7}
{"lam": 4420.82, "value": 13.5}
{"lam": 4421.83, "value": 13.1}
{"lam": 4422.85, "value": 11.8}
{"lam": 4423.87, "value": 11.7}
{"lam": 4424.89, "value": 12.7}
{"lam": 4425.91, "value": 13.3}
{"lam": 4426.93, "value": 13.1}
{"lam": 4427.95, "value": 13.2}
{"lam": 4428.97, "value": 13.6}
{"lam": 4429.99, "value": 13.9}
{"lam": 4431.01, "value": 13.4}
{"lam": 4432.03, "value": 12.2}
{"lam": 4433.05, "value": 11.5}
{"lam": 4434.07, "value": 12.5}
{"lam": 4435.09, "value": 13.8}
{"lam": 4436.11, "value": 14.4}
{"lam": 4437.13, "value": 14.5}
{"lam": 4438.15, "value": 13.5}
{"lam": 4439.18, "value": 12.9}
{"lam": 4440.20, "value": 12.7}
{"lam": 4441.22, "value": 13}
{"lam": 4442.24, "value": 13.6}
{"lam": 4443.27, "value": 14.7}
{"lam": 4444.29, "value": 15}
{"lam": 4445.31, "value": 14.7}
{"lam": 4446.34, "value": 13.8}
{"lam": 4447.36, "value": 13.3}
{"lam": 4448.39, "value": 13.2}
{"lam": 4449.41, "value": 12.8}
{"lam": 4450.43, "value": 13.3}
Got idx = 6.8 AA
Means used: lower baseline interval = 5.78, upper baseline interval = 11.3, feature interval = 4.67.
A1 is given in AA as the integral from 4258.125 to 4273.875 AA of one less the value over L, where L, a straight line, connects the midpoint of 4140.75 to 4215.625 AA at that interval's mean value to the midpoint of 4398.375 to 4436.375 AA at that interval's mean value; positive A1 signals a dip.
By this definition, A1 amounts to 4.2 AA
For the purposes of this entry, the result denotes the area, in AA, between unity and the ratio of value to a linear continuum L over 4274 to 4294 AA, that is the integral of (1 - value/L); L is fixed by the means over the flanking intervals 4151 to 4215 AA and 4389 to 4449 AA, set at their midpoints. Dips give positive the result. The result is 7.7 AA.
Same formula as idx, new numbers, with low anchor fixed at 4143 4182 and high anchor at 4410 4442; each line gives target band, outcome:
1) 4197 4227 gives 6.5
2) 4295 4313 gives 4.4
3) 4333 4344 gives 3.0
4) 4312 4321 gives 1.1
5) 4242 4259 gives 7.0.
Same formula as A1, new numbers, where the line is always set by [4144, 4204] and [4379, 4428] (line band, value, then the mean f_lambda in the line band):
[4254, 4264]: 0.99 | 7.1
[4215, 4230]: 3.23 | 5.9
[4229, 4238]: 4.18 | 4.09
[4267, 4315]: 9.98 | 6.49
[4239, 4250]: 4.97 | 4.24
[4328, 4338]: -1.08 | 9.5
